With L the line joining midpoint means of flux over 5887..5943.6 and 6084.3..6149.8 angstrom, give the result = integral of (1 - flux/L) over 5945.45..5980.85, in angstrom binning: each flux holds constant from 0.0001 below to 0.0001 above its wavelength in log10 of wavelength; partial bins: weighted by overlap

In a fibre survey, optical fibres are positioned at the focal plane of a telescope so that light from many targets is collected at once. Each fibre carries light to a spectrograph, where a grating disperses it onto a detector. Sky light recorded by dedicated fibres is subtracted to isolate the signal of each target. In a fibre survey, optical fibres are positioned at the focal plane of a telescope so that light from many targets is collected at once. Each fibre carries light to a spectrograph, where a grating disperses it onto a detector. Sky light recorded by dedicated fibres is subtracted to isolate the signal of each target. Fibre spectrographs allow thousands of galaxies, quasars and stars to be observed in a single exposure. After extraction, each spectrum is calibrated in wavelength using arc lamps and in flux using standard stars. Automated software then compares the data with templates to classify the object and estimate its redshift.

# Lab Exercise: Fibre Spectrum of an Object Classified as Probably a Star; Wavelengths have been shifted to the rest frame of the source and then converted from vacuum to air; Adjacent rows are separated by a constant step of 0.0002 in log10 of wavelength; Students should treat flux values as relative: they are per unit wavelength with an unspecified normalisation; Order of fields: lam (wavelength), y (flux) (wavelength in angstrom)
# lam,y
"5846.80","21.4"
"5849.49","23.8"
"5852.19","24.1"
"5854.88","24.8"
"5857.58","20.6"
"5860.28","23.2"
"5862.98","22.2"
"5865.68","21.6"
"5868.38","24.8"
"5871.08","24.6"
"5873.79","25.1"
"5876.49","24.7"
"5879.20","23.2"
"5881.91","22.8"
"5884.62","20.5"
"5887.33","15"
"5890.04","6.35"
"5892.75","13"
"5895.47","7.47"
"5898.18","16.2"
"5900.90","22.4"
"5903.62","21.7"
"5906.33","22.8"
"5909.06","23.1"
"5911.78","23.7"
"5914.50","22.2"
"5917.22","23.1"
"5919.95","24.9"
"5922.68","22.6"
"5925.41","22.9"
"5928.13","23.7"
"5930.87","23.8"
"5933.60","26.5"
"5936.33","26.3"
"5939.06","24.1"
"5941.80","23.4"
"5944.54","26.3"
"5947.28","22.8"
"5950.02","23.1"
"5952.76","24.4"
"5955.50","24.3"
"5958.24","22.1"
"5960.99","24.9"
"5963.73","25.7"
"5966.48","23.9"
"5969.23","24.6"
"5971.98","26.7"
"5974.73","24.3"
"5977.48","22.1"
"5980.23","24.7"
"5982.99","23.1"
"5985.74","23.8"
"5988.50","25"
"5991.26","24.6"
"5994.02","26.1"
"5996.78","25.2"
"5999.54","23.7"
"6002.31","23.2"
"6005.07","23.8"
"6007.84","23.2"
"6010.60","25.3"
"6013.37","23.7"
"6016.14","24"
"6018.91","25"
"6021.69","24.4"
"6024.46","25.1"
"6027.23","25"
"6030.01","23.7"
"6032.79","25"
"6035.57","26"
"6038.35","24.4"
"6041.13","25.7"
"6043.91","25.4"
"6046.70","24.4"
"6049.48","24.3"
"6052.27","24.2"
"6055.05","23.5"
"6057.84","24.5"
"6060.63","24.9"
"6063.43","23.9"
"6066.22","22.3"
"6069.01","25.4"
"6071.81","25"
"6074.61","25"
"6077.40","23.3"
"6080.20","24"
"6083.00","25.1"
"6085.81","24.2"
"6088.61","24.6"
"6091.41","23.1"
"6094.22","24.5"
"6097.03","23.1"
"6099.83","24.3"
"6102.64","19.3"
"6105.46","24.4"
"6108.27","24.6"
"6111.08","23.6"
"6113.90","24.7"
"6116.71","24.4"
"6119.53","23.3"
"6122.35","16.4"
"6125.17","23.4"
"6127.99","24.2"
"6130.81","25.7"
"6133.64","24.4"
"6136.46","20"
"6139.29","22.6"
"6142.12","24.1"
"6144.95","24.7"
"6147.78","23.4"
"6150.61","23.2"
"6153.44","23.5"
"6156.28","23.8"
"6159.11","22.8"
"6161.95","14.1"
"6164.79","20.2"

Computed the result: -4.4 angstrom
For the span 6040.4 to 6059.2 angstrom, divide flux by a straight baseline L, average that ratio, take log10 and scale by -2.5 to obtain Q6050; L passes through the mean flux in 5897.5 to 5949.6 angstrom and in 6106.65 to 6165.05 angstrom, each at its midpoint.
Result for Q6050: -0.07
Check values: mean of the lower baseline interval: 23.4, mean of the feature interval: 24.5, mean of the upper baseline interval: 22.8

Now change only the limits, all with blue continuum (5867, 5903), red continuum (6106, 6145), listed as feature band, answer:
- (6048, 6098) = -0.086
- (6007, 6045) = -0.152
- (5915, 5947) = -0.218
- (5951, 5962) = -0.178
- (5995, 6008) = -0.139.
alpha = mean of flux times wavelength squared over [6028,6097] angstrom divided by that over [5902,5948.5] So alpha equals 1.08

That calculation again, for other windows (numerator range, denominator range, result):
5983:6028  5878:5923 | 1.30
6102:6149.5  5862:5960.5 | 1.14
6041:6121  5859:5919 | 1.25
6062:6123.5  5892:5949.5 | 1.13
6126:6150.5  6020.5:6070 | 0.99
